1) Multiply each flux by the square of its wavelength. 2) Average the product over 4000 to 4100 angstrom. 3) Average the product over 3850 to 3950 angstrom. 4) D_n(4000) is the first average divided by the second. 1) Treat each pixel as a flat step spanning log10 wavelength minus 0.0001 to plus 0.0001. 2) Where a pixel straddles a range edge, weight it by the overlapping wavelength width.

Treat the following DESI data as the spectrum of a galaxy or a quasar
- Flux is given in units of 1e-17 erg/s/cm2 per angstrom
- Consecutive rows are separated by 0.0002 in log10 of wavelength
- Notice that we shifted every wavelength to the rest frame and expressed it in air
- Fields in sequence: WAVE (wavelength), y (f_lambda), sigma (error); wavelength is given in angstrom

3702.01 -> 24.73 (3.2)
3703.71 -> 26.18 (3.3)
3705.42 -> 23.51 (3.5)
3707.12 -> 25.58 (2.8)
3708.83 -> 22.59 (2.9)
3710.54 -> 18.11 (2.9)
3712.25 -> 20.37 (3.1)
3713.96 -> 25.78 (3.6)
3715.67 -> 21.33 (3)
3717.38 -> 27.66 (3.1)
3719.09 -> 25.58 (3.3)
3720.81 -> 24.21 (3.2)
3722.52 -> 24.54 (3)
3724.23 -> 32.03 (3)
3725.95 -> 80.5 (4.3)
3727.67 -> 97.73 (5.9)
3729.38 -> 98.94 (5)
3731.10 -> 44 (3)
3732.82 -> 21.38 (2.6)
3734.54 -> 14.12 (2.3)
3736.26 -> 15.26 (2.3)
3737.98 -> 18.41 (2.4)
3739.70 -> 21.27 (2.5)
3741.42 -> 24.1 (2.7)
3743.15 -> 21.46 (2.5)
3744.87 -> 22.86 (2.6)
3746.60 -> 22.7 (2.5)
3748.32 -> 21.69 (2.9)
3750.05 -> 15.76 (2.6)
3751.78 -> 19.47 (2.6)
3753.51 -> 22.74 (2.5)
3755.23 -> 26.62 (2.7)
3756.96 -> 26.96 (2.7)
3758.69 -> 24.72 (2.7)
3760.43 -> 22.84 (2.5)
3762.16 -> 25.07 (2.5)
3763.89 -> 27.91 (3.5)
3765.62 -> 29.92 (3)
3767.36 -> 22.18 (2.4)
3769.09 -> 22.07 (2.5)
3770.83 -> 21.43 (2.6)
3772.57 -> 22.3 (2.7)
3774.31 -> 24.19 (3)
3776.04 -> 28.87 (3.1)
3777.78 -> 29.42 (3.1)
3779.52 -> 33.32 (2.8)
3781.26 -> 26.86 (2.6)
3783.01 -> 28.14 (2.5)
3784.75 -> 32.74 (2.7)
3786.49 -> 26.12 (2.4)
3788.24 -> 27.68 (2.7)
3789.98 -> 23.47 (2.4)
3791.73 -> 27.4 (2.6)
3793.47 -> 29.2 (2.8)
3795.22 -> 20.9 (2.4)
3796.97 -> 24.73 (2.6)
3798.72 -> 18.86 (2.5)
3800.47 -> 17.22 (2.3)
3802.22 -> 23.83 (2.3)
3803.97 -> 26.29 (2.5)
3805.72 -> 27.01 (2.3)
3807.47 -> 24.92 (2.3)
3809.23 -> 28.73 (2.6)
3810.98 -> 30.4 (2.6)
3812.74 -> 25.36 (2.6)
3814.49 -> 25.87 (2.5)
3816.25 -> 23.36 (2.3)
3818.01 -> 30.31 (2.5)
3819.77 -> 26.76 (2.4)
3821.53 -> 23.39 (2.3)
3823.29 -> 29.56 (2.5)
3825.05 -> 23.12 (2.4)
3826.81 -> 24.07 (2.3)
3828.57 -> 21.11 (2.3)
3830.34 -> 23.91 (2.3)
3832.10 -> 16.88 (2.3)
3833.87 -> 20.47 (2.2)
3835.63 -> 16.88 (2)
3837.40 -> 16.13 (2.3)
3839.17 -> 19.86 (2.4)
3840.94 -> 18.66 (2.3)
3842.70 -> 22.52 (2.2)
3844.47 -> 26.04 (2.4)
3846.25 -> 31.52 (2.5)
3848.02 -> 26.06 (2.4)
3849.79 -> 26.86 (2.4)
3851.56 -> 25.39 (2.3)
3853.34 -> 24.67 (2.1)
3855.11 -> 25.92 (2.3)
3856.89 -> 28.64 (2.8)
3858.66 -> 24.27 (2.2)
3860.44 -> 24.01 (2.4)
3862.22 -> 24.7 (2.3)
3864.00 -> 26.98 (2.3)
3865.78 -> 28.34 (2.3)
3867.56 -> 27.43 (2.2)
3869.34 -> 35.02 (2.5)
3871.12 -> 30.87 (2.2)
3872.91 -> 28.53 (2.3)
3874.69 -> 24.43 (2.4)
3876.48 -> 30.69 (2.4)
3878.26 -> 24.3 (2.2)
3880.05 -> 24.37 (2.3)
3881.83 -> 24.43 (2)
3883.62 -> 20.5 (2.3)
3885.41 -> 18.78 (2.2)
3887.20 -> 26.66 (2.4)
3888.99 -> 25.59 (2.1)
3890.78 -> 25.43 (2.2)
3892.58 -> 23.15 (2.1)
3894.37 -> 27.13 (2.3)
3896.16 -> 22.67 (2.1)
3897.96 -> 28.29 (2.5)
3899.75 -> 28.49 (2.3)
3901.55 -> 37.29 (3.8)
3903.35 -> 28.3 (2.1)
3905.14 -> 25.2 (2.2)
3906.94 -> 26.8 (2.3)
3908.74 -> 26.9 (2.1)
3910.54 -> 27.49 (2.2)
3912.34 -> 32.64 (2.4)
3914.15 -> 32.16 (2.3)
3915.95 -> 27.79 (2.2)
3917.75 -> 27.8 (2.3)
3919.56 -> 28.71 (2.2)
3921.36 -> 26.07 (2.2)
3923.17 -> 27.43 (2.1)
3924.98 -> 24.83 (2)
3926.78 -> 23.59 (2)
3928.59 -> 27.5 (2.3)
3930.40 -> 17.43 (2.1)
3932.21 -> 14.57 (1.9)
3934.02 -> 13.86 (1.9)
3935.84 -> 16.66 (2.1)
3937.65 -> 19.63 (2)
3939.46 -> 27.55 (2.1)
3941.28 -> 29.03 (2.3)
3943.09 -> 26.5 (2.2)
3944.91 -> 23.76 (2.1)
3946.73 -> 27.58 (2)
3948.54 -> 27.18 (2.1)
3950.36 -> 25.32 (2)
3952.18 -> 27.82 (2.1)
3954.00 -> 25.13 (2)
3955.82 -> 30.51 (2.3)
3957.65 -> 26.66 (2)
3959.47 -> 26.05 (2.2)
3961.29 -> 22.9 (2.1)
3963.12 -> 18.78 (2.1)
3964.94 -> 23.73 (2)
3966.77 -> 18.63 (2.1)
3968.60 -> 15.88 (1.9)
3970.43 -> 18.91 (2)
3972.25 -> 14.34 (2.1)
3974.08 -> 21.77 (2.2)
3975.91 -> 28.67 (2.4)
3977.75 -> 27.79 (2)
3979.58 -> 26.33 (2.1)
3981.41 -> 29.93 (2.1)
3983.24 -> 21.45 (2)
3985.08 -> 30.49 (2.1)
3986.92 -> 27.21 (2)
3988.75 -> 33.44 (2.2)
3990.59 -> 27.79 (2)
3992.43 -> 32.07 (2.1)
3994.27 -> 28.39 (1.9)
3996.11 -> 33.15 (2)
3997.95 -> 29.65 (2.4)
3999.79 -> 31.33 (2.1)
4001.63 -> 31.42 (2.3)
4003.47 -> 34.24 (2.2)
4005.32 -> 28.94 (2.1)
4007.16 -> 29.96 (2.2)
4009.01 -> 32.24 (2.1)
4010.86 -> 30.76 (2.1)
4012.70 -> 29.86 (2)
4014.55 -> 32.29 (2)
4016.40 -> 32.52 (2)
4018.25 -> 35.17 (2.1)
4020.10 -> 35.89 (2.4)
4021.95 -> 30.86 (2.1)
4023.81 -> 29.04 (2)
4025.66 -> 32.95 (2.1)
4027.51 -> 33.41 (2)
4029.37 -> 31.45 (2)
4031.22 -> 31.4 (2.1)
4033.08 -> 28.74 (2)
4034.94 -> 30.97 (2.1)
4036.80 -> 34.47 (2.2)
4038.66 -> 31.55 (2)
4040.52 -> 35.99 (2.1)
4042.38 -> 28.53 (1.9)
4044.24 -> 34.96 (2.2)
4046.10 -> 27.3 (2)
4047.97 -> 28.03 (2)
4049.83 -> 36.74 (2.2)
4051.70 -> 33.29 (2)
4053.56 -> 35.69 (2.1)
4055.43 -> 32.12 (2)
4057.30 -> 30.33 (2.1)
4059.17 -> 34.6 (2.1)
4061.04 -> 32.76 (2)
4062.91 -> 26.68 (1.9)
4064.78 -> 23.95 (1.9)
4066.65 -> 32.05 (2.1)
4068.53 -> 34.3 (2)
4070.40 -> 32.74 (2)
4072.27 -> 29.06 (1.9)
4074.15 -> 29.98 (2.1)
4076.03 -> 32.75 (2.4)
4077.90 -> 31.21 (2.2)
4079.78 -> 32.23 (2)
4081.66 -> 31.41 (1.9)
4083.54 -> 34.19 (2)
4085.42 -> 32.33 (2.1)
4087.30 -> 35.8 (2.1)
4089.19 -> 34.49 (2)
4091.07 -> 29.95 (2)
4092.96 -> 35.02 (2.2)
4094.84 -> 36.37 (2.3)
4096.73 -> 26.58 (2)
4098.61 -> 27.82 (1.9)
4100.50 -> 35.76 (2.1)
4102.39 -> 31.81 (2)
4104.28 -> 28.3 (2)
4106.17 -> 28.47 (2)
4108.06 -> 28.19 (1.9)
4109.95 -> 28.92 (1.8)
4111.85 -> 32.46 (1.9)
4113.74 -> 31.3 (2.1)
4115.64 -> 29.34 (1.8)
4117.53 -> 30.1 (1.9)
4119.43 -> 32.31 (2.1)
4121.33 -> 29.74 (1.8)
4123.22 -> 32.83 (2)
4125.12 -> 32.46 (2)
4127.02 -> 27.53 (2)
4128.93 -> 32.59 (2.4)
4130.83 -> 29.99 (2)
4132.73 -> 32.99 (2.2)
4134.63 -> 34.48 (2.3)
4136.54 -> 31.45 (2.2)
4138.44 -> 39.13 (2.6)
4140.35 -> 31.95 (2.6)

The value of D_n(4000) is 1.33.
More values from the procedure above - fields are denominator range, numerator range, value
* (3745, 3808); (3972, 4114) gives 1.43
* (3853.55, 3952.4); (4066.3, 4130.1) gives 1.34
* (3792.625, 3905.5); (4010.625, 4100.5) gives 1.41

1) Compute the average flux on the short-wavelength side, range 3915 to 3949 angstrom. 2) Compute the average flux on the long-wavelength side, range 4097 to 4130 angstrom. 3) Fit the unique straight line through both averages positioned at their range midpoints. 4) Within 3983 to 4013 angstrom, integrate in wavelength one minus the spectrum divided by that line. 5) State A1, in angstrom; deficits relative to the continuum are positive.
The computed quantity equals -4.5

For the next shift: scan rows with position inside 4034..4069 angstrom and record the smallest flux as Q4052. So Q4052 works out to 23.95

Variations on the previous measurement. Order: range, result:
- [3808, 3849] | 16.13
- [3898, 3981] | 13.86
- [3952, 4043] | 14.34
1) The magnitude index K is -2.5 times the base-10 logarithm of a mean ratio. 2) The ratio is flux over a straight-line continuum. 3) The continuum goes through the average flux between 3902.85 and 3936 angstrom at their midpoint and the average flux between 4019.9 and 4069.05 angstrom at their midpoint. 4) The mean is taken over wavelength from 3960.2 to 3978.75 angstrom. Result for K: 0.29 mag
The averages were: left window 25.2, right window 31.7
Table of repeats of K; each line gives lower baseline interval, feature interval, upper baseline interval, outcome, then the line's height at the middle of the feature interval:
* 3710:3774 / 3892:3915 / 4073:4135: 0.07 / 30.1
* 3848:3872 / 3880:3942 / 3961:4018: 0.08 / 27.2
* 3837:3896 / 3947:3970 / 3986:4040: 0.21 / 29.2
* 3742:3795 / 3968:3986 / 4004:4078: 0.26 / 30.1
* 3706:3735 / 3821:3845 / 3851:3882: 0.33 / 29.2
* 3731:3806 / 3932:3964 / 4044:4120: 0.18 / 28.4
